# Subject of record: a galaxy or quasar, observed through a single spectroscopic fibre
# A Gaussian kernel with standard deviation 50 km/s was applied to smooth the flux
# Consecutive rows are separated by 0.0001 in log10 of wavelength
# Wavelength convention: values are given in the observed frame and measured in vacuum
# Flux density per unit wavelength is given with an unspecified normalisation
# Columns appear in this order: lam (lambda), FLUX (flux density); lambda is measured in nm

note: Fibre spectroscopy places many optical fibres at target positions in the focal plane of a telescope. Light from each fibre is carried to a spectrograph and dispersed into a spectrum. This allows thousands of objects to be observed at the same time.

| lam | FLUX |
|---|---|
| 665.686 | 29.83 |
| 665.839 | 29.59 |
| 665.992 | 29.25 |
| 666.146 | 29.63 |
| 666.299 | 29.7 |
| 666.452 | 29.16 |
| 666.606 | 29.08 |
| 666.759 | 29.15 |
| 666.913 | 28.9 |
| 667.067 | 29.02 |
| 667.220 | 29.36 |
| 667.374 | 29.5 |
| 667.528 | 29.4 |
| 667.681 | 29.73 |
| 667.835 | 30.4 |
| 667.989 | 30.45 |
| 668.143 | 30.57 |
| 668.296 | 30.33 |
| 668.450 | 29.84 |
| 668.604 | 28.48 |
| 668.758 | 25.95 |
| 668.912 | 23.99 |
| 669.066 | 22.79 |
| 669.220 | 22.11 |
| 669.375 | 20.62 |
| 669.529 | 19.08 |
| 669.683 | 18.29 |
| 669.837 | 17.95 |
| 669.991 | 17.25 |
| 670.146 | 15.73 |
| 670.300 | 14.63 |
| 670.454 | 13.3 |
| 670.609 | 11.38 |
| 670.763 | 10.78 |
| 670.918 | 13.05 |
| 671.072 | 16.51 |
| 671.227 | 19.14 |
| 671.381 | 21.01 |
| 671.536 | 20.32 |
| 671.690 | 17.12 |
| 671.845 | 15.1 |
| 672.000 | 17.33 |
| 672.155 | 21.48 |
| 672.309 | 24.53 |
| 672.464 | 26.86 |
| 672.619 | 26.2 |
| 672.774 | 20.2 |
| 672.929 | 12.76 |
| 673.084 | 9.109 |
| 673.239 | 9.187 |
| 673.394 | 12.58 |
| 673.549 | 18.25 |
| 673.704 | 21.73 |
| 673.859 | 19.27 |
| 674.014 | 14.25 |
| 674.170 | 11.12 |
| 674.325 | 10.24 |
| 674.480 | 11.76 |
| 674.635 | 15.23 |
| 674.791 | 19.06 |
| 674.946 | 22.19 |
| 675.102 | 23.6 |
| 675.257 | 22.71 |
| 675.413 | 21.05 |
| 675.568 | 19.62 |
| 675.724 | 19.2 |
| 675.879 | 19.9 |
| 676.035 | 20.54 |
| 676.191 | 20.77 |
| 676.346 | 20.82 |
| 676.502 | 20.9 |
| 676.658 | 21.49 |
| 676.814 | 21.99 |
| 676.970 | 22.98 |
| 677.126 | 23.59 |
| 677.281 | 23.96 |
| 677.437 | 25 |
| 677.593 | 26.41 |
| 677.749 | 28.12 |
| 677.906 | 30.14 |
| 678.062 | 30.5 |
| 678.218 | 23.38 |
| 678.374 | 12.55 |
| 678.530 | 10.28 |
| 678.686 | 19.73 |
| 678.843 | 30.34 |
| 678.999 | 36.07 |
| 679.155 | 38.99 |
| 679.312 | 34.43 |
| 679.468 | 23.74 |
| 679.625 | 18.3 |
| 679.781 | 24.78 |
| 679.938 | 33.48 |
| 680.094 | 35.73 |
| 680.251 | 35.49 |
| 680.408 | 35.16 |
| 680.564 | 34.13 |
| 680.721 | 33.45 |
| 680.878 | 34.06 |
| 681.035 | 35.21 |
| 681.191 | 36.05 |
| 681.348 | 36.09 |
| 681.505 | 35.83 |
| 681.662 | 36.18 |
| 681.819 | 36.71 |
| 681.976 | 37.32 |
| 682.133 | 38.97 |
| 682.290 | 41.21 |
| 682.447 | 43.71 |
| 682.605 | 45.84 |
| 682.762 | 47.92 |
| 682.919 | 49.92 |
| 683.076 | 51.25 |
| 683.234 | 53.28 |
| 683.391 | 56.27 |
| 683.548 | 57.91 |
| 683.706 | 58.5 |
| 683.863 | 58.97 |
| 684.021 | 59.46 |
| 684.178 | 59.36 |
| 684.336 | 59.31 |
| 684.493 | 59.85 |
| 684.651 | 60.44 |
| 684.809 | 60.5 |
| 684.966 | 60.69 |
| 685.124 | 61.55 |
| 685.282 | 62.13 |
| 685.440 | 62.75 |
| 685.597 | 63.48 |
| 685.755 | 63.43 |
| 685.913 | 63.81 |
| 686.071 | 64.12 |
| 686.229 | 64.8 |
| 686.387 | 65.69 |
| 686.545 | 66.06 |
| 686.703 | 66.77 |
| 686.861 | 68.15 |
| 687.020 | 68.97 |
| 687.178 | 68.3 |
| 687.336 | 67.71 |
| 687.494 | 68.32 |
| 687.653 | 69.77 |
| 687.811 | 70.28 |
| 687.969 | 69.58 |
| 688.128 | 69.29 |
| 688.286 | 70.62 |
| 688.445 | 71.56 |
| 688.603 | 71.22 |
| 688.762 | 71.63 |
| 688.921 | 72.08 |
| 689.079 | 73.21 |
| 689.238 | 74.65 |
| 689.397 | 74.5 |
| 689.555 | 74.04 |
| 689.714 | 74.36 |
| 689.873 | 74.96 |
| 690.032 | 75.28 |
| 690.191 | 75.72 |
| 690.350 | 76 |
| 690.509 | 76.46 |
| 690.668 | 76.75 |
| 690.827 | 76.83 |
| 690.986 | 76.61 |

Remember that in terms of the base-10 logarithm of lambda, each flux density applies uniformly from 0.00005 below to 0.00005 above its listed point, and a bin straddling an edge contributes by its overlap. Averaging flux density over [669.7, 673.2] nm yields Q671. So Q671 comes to 17.3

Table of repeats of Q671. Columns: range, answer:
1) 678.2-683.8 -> 36.7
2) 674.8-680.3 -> 24.5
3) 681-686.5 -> 53.1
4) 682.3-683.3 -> 48.1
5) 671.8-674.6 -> 16.8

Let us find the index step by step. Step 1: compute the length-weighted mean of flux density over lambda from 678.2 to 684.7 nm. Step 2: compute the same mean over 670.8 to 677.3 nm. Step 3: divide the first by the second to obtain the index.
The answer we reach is 2.13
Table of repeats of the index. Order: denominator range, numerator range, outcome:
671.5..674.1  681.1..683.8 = 2.50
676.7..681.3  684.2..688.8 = 2.33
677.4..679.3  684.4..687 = 2.42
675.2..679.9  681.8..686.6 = 2.36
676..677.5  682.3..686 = 2.57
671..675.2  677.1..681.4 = 1.64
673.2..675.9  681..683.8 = 2.57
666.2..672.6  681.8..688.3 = 2.59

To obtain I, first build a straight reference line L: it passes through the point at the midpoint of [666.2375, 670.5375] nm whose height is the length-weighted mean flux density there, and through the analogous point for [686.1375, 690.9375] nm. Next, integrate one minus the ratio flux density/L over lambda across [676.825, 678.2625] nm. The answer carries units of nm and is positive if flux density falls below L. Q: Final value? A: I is 0.633 nm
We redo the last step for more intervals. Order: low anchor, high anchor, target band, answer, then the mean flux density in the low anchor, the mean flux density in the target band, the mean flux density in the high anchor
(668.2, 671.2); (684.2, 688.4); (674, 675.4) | 0.69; 19.6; 17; 65.2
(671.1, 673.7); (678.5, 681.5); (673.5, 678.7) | 0.89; 18.3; 20.4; 31.3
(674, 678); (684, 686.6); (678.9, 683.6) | 0.63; 20.8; 38.5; 62.2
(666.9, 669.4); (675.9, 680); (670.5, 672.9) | 0.73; 27.8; 18.5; 24.6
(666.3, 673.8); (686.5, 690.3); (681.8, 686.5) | 0.32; 21.7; 56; 71.2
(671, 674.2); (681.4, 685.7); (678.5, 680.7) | 0.57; 17.9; 29.9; 52.5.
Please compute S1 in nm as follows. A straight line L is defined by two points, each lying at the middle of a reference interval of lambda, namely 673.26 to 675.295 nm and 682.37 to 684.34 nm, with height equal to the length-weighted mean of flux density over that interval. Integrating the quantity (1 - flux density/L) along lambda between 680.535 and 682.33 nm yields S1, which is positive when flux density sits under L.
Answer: 0.38 nm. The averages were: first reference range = 16.8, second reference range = 53.8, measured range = 36.2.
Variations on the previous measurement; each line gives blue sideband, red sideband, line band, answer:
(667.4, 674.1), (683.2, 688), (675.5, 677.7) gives 0.90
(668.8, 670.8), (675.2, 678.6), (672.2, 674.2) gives 0.22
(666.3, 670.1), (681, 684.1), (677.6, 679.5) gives 0.65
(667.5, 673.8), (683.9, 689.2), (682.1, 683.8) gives 0.18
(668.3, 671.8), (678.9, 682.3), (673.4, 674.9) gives 0.56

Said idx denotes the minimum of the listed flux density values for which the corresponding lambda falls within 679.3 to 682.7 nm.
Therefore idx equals 18.3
